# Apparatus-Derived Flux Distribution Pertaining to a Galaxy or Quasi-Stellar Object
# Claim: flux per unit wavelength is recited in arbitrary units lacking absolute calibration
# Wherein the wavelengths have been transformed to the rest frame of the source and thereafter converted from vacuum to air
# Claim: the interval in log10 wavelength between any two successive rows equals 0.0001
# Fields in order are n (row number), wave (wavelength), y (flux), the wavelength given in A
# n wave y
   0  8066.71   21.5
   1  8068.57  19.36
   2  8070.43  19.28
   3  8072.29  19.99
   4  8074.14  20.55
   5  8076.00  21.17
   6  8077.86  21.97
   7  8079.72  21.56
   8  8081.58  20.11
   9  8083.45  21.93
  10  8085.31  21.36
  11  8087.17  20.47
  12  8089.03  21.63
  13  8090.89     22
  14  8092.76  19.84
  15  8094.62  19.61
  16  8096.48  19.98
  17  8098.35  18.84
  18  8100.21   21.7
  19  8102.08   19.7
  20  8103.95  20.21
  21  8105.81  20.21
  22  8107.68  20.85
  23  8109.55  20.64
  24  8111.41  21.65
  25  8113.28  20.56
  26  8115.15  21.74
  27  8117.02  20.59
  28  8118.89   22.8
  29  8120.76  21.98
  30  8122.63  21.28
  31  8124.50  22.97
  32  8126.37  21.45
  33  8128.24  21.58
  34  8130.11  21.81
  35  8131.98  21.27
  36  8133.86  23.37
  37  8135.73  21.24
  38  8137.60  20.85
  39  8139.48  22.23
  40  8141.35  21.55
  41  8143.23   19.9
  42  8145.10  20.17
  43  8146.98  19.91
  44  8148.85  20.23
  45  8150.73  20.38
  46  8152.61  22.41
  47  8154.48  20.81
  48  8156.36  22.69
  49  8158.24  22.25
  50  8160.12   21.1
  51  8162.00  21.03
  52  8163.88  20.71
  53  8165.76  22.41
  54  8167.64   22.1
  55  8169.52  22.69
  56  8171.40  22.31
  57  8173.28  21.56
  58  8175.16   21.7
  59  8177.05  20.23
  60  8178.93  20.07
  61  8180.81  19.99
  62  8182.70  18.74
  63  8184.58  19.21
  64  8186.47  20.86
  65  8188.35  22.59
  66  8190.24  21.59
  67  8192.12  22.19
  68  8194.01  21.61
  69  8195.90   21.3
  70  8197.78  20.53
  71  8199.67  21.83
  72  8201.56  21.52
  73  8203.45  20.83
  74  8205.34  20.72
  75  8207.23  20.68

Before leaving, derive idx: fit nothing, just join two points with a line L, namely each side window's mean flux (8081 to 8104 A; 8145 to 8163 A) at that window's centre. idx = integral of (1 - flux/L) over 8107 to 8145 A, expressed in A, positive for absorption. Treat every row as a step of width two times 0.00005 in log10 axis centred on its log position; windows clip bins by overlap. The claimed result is -1.1 A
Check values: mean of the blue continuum 20.6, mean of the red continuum 21.1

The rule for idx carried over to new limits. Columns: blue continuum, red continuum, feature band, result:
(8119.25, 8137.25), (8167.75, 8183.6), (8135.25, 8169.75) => 0.2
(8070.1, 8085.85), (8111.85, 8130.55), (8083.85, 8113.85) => 1.0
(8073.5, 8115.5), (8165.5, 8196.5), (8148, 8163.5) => -0.2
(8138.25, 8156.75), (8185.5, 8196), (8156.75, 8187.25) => 0.4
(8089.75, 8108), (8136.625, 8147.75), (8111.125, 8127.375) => -0.9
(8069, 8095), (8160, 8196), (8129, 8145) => -0.3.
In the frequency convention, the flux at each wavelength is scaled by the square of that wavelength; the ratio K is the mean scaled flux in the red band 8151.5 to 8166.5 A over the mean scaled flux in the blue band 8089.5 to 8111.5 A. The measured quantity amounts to 1.08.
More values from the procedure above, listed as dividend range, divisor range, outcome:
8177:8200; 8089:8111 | 1.04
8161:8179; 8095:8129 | 1.04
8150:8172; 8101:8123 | 1.05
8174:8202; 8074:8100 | 1.03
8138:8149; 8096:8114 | 1.02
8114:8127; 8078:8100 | 1.06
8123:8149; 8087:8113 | 1.05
